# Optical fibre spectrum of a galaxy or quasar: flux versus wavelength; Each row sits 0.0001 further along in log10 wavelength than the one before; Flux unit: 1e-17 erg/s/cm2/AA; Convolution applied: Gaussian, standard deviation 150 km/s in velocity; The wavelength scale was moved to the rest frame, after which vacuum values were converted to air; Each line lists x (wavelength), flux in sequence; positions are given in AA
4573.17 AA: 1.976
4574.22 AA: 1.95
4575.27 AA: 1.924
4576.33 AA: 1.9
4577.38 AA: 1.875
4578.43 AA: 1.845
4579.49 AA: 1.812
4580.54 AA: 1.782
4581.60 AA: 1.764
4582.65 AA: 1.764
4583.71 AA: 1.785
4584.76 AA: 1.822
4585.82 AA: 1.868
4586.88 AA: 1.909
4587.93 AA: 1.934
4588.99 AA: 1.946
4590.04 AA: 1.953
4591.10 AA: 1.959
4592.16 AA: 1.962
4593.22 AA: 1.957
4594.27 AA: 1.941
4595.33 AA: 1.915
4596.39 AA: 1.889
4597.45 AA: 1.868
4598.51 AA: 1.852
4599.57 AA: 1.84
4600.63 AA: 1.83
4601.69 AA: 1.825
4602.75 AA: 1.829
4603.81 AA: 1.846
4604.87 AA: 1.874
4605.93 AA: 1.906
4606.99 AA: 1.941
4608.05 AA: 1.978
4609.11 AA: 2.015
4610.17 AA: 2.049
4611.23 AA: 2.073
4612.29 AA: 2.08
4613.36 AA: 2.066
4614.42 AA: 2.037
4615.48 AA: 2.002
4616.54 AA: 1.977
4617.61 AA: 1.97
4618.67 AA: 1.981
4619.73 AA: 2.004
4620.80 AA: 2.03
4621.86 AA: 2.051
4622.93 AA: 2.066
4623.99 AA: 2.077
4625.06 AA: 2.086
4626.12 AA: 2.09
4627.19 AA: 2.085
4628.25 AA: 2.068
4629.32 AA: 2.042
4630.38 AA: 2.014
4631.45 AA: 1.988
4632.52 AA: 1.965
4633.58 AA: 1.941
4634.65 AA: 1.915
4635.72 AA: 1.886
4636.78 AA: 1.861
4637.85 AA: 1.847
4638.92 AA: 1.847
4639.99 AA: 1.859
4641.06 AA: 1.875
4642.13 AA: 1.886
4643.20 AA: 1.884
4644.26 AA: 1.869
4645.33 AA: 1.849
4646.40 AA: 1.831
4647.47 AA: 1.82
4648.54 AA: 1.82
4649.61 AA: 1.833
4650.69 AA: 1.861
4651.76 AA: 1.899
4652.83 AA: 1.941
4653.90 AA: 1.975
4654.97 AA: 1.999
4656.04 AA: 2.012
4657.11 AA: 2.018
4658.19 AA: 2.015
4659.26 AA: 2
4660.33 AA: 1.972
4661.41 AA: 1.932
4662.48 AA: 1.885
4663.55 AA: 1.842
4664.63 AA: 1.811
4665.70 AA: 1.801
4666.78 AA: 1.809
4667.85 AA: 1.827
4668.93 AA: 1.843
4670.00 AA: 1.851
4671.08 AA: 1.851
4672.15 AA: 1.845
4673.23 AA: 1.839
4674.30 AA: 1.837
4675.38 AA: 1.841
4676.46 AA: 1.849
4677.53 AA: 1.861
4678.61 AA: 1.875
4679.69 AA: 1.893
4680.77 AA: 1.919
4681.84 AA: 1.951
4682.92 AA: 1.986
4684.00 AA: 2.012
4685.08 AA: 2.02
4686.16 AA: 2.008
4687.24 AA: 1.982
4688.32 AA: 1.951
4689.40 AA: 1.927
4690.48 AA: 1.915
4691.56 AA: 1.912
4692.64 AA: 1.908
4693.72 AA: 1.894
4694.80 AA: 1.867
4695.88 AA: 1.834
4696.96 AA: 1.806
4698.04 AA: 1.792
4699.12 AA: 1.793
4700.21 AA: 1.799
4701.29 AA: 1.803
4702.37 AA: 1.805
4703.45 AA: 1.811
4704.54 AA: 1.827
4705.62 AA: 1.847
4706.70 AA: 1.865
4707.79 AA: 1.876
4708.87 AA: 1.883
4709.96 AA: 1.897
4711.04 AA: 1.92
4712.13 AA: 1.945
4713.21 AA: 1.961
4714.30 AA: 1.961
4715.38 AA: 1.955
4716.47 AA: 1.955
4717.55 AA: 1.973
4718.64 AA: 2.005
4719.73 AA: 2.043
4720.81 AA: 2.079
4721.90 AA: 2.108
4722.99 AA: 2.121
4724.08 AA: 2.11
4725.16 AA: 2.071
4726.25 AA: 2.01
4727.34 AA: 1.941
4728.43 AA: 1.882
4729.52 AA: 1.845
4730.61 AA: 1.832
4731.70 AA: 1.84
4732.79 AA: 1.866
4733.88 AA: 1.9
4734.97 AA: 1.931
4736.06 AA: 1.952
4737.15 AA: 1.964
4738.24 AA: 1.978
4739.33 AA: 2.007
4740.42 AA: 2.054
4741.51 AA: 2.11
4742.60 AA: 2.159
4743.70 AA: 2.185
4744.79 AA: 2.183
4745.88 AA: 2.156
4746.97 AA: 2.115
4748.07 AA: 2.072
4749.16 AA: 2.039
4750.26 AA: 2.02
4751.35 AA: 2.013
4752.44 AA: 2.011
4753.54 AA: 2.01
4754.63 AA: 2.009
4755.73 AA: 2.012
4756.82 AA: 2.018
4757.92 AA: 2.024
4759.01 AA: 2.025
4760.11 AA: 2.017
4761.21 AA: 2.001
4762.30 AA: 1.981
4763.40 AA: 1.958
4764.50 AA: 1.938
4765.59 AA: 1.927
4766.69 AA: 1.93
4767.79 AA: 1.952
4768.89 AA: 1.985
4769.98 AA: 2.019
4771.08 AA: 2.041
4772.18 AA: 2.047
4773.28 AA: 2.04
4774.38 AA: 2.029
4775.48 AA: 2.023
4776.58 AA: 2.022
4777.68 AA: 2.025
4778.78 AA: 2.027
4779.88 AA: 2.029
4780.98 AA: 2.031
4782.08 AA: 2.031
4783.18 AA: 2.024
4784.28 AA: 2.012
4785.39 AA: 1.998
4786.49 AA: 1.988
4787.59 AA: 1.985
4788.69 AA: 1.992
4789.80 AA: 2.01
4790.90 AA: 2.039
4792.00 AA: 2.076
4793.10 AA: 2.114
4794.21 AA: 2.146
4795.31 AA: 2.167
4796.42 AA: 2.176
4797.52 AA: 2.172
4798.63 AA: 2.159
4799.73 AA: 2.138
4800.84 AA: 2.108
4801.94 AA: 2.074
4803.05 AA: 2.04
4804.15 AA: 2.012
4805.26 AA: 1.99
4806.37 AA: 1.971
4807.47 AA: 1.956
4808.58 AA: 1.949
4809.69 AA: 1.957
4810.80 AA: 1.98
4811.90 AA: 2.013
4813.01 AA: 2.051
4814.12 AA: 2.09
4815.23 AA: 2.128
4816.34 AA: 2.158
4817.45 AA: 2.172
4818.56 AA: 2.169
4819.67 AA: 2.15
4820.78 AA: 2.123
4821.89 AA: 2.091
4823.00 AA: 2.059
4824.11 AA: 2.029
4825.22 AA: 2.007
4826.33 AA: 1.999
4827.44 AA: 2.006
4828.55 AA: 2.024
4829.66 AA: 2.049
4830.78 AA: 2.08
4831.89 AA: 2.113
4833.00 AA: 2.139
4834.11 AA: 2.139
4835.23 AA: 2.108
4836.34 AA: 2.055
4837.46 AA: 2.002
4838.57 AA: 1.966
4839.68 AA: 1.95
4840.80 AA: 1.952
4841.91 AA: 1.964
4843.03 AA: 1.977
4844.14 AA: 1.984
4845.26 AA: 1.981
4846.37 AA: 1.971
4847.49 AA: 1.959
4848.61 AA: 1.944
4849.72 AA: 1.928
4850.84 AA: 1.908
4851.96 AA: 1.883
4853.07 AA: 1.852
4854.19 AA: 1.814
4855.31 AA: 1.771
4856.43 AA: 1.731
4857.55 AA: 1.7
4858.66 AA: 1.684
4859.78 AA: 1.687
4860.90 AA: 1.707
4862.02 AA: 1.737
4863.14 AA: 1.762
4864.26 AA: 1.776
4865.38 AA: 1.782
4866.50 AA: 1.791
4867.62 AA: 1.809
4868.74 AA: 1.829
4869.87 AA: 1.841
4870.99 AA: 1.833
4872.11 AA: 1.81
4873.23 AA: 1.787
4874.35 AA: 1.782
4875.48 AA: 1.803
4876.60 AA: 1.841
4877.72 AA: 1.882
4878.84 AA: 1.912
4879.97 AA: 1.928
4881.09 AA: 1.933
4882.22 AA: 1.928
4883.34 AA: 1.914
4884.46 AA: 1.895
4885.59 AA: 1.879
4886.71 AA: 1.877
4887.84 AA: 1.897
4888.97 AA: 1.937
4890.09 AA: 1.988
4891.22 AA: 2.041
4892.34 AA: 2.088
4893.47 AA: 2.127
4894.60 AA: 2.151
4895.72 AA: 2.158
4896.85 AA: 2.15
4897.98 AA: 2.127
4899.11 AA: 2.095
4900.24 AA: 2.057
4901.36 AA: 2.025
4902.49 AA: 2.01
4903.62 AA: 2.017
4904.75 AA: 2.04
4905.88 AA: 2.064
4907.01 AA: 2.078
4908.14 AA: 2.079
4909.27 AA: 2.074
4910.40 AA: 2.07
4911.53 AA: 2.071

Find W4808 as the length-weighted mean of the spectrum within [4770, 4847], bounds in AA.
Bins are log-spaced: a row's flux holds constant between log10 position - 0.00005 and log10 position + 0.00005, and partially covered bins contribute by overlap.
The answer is 2.05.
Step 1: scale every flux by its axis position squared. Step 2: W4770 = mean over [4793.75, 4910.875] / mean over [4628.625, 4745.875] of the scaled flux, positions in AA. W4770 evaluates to 1.10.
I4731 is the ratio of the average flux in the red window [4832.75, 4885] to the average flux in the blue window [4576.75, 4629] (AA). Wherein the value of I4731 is 0.97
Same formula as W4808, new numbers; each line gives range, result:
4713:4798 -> 2.02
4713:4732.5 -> 1.98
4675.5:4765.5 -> 1.96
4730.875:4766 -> 2.01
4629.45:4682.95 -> 1.89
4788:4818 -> 2.07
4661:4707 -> 1.87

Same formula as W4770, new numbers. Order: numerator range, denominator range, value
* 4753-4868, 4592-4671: 1.11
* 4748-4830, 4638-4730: 1.12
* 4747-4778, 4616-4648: 1.09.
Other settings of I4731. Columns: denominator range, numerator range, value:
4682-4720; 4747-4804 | 1.07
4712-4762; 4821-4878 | 0.95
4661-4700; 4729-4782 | 1.07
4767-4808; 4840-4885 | 0.90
